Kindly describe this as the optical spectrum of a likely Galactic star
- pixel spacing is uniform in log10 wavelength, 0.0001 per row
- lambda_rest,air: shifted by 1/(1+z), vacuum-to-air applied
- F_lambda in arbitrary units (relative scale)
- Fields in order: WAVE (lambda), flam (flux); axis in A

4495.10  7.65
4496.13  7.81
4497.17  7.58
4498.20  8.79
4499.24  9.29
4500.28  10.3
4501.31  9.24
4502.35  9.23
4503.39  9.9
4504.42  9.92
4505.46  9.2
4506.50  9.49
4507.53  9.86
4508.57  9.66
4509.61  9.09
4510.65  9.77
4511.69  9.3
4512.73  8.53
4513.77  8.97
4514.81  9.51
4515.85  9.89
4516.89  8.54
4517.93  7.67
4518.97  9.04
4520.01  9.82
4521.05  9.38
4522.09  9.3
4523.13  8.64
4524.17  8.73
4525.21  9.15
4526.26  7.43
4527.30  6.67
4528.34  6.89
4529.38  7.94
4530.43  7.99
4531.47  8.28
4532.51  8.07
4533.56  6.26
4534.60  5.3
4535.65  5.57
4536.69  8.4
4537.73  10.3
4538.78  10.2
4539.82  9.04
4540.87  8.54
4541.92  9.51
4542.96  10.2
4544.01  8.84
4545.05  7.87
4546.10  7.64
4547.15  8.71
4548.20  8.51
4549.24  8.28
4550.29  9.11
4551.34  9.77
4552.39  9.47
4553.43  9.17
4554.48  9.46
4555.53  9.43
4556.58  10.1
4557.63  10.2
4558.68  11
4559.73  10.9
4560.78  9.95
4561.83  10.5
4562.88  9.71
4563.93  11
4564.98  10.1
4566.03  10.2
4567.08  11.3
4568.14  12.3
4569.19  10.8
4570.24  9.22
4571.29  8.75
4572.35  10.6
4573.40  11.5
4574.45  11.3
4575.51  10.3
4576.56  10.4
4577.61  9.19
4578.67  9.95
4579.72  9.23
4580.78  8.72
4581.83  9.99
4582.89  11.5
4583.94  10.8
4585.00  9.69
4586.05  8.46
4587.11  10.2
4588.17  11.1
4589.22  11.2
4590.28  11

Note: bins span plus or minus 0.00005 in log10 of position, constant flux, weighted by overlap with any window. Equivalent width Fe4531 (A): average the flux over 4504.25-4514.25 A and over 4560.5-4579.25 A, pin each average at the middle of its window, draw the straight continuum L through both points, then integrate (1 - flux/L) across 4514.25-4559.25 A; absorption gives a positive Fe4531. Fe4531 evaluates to 5.19 A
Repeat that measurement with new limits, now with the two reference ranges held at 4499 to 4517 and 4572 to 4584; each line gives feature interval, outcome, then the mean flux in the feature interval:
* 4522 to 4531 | 1.53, 8.03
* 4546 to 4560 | 0.76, 9.44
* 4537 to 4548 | 0.89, 9.05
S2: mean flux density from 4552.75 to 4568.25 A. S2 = 10.3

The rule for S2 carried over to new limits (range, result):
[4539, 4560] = 9.28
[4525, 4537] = 7.26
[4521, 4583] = 9.27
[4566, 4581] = 10.3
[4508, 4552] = 8.58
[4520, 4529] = 8.37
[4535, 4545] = 8.86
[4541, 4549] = 8.73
